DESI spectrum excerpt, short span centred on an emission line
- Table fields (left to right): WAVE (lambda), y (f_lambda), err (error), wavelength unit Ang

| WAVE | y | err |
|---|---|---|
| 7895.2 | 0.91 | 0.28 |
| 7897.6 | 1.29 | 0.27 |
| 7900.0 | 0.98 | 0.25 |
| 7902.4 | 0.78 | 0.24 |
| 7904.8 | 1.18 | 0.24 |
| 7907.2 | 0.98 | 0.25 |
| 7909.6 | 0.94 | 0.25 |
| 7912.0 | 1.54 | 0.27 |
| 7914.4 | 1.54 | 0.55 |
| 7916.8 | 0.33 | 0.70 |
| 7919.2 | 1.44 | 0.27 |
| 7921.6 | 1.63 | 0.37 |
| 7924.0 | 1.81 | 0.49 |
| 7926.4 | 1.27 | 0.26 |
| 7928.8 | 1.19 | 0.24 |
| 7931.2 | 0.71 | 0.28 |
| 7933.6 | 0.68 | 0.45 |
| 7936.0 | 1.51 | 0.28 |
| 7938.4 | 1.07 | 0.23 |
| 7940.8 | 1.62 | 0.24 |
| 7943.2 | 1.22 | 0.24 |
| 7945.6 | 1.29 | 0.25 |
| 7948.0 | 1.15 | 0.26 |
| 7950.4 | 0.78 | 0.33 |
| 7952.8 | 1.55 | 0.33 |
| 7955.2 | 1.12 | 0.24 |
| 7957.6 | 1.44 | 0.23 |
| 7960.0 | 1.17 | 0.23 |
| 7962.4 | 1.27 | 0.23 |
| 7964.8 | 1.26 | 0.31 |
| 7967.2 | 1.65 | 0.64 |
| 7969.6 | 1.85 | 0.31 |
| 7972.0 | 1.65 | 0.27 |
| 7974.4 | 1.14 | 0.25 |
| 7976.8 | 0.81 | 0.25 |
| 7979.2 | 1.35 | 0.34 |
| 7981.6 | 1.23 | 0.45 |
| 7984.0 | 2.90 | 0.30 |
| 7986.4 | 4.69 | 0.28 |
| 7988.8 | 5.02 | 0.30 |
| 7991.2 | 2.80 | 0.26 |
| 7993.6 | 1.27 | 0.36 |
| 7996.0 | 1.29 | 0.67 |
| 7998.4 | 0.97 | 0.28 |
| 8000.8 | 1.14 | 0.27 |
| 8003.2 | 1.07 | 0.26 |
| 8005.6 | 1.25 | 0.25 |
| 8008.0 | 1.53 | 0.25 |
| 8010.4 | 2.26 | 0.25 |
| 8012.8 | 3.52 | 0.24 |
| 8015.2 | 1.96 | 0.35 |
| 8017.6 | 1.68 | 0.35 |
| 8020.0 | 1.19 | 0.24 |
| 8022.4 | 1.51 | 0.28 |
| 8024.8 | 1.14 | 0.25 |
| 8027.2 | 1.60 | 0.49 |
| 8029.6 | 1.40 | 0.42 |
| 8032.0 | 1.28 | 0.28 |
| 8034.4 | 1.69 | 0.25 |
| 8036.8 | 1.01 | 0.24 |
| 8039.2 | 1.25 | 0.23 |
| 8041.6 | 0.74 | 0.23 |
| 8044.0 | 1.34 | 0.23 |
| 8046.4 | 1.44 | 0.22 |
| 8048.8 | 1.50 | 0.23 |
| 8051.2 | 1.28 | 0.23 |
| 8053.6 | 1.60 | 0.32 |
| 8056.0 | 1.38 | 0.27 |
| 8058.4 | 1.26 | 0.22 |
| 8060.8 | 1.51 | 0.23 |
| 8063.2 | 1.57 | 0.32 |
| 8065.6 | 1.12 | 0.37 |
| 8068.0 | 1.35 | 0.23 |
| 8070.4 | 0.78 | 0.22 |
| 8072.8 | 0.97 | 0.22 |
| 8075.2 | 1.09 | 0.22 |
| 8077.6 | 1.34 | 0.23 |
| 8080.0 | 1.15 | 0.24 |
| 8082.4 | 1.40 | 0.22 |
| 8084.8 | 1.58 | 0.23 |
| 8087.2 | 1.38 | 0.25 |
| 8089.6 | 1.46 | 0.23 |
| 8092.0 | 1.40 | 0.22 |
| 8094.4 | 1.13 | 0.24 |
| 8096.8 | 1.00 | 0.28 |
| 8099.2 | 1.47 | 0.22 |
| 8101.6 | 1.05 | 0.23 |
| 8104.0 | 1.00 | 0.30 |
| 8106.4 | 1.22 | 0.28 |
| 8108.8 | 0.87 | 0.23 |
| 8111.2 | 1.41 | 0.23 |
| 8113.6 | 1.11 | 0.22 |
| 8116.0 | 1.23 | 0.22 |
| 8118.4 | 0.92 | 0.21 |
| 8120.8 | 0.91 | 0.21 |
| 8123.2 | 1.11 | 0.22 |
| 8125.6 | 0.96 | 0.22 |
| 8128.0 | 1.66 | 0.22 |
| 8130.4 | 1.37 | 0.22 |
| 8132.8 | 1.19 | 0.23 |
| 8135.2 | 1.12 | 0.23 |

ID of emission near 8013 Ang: [N II]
